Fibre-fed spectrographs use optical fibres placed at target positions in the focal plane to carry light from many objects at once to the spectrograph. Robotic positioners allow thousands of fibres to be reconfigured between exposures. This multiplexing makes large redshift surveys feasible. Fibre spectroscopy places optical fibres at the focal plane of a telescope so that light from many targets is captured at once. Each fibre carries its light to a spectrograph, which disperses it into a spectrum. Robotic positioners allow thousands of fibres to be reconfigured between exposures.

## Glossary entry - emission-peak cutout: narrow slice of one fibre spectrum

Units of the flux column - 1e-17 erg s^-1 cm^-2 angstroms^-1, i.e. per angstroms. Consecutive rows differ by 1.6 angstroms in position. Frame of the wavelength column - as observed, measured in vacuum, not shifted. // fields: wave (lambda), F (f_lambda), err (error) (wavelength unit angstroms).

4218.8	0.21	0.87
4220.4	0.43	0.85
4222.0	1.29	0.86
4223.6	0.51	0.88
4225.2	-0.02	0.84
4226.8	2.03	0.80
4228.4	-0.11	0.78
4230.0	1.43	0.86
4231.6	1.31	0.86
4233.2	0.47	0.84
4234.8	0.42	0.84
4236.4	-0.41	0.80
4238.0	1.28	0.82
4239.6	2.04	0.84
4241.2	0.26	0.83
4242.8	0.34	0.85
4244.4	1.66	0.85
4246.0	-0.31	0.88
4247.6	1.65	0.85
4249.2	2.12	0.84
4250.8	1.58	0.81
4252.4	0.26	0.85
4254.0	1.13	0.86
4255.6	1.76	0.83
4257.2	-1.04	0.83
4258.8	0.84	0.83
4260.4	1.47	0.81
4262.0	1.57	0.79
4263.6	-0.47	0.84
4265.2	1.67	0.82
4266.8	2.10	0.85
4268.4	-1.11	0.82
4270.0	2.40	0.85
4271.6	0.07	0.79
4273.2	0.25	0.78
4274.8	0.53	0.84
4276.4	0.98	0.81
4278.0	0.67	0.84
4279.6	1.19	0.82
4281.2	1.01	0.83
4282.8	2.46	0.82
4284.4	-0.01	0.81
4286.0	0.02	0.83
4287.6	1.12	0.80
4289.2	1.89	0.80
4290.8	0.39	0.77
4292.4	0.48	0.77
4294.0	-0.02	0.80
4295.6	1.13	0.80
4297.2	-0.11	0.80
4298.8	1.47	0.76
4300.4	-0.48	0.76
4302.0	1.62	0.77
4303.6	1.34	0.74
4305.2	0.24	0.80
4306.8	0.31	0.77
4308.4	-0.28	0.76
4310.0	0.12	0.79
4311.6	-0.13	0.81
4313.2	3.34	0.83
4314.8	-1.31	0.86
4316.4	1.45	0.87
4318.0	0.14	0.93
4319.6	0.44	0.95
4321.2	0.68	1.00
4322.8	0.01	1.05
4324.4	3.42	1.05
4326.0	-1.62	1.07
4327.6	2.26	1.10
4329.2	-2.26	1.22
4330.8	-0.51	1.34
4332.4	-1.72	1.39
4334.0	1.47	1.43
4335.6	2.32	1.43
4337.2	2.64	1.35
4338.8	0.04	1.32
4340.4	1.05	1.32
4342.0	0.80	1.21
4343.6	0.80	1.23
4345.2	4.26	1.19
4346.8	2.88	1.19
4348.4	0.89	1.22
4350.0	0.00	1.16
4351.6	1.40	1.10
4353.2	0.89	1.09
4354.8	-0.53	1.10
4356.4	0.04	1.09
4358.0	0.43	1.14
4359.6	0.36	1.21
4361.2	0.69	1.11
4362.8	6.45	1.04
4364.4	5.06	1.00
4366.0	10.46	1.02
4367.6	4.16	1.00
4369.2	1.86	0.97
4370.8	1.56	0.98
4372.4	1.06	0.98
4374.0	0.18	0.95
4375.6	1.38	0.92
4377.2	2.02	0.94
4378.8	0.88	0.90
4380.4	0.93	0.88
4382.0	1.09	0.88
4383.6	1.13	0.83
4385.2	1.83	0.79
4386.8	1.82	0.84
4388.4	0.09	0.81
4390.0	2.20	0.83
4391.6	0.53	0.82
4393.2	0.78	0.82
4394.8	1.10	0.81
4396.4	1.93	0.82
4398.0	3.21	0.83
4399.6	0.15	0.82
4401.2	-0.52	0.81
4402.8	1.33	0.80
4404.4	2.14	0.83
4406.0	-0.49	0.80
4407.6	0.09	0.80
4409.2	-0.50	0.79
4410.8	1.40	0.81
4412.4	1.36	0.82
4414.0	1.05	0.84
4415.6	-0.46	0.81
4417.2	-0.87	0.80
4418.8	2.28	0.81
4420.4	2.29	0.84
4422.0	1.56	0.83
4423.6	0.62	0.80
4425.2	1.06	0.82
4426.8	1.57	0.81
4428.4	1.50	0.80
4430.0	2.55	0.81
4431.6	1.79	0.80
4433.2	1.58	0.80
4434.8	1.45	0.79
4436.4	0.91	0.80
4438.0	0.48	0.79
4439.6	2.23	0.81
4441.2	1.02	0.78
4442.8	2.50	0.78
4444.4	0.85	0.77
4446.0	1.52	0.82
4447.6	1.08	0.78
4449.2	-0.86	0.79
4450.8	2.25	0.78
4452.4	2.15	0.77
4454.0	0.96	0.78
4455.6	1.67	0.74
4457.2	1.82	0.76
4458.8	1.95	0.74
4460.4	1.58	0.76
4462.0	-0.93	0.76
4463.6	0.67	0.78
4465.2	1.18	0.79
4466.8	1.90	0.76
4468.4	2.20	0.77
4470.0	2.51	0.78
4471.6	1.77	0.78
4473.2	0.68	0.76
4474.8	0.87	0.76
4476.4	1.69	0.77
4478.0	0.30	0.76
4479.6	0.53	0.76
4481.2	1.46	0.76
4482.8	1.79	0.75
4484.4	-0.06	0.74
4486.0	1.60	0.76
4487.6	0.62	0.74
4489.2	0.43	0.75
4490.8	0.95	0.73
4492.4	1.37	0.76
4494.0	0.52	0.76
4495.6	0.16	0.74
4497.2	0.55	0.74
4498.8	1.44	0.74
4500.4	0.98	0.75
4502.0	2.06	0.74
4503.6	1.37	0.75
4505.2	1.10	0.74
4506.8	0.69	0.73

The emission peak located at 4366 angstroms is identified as [O II] 3727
